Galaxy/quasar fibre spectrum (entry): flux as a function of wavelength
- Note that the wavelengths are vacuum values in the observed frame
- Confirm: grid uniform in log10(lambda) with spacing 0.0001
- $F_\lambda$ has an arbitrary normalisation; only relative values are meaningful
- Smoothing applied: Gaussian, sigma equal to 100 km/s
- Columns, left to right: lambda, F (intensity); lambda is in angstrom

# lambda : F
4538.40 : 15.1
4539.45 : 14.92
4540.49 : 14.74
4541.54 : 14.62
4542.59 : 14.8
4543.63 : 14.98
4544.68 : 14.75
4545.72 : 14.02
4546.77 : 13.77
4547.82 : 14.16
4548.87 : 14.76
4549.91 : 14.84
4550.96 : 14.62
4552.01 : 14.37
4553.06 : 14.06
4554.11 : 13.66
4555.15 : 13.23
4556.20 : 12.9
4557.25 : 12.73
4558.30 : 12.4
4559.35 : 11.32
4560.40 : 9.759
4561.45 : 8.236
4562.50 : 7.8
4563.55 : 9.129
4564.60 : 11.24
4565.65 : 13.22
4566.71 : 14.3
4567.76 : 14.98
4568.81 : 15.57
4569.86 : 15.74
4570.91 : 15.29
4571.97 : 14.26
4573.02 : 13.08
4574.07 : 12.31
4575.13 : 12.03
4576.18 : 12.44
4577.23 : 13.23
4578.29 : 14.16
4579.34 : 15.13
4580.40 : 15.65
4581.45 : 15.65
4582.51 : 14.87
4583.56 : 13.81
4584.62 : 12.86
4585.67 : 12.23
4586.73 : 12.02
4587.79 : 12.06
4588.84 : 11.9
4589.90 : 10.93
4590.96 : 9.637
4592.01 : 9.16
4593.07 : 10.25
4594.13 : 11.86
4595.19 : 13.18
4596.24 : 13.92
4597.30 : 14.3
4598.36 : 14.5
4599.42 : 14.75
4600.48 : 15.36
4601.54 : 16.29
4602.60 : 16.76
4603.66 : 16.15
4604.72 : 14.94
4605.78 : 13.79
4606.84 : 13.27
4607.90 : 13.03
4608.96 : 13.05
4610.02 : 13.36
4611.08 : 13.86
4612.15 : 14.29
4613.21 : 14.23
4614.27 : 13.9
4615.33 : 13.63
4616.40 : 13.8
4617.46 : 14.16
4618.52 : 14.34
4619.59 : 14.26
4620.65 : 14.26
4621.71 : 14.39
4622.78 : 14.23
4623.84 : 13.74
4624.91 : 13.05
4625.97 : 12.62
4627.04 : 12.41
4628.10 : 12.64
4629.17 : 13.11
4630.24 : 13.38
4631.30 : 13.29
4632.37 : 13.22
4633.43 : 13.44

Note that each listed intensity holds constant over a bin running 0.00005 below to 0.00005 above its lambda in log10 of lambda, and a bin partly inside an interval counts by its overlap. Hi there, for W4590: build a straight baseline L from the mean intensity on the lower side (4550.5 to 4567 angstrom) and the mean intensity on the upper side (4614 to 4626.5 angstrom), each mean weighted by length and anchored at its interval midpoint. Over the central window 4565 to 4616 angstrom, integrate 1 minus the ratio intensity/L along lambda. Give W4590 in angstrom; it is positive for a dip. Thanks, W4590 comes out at -2.7 angstrom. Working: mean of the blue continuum 12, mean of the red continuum 13.9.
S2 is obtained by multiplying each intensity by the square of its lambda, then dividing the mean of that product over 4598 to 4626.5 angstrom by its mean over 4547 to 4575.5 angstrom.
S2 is 1.1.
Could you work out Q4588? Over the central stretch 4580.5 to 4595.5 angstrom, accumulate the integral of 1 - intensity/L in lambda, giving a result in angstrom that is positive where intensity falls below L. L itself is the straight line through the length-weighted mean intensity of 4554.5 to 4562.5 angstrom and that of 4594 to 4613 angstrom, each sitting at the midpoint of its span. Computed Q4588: 1.1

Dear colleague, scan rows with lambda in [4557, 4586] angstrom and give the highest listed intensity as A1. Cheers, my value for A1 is 15.74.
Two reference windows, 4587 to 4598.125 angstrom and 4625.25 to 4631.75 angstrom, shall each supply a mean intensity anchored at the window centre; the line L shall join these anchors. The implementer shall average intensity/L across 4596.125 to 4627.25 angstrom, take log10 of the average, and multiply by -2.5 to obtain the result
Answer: -0.15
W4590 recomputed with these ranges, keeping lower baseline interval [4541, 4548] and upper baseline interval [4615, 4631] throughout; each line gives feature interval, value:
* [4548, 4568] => 2.53 angstrom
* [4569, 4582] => -0.01 angstrom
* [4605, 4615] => 0.04 angstrom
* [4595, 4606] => -0.92 angstrom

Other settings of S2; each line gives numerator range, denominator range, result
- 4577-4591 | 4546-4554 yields 0.94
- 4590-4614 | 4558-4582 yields 1.07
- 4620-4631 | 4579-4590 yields 1.02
